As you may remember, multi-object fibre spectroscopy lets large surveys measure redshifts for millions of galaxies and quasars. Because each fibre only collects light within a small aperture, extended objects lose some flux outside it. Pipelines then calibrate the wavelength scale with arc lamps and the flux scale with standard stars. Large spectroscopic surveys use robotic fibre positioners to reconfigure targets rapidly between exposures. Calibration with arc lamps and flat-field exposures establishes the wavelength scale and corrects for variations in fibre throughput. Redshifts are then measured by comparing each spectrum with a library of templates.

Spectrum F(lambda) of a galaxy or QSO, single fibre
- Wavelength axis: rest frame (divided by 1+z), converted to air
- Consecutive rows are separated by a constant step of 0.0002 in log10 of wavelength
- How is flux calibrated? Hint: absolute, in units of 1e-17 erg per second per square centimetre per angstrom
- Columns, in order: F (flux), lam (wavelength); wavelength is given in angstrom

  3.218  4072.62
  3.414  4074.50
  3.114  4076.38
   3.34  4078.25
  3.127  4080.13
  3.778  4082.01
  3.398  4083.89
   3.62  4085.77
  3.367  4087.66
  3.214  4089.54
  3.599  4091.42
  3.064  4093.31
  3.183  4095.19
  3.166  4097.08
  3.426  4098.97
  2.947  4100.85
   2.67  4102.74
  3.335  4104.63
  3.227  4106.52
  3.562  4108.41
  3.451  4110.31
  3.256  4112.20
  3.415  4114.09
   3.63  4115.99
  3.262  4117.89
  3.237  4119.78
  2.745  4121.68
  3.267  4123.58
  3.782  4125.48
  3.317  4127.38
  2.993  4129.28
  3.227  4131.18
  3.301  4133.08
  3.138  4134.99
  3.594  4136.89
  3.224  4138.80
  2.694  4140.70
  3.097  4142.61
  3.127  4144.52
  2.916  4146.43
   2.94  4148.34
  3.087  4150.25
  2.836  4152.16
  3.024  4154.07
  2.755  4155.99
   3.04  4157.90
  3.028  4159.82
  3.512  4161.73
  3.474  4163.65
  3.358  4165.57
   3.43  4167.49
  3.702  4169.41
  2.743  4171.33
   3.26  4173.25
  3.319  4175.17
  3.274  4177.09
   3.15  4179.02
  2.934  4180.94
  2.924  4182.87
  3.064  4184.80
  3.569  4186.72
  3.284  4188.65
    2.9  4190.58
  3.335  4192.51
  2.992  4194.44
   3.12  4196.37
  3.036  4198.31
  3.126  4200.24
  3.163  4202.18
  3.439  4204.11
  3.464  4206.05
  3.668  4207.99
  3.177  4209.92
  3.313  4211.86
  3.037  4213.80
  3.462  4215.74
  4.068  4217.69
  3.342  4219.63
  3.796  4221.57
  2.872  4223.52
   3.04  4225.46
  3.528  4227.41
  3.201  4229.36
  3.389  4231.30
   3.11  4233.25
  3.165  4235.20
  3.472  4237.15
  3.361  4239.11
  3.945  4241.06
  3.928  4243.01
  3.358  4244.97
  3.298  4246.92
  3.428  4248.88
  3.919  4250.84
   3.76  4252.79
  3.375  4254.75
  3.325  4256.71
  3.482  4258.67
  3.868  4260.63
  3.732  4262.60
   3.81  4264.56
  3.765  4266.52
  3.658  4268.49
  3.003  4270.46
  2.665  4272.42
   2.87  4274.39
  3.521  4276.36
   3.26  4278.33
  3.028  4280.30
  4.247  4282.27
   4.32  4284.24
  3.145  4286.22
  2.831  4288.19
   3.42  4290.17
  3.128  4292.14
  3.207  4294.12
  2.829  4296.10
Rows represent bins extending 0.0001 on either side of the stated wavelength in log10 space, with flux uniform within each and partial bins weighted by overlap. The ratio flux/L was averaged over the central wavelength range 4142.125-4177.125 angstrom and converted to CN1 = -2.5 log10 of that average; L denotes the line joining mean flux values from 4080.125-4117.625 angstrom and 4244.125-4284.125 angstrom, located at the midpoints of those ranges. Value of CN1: 0.08 mag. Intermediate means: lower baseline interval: 3.32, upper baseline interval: 3.49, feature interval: 3.15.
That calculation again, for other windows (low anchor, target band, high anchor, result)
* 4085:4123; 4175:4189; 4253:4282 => 0.05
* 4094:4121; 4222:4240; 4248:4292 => 0.05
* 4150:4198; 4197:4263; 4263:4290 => -0.04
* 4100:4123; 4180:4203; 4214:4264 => 0.09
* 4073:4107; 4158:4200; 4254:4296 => 0.04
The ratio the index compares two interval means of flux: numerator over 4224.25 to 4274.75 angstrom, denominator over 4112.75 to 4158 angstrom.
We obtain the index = 1.09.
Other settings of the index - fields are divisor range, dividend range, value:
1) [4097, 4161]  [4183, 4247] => 1.05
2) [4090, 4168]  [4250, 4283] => 1.09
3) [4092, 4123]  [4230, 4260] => 1.08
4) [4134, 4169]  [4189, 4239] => 1.05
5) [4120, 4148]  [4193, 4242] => 1.05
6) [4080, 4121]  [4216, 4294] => 1.04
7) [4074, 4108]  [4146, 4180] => 0.96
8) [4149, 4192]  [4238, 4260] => 1.13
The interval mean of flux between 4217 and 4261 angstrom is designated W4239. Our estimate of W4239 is 3.47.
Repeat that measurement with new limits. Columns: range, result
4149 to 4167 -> 3.13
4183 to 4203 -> 3.15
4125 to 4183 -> 3.17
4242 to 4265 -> 3.6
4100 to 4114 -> 3.22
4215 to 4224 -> 3.54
